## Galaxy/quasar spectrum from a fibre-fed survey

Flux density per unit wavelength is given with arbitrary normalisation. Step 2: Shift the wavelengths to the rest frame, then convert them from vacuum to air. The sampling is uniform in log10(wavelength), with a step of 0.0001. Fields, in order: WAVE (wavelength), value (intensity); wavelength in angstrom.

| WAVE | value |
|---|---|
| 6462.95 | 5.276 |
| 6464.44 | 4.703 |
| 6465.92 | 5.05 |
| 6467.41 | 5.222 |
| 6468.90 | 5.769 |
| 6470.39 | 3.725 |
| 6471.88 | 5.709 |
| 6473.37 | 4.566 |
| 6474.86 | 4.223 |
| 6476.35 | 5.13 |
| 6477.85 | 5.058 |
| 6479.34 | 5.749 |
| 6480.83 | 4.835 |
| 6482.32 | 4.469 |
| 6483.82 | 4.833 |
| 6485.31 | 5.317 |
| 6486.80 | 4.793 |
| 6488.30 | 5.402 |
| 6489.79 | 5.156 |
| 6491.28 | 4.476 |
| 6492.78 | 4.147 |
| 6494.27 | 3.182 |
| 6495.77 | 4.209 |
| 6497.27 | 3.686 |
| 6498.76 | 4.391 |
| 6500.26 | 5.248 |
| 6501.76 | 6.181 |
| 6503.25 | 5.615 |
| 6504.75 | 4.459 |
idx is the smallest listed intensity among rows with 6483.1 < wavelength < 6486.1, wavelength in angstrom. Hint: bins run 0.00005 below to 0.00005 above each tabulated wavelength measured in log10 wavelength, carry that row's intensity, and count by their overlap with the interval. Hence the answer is 4.833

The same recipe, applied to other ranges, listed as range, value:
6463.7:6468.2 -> 4.703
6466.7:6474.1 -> 3.725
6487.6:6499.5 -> 3.182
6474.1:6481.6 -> 4.223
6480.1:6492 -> 4.469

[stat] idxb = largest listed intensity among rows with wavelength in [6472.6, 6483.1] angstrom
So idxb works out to 5.749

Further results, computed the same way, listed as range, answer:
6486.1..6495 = 5.402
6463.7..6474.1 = 5.769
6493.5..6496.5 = 4.209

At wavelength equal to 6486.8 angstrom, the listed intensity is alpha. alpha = 4.793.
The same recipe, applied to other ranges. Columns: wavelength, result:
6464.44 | 4.703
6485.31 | 5.317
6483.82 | 4.833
